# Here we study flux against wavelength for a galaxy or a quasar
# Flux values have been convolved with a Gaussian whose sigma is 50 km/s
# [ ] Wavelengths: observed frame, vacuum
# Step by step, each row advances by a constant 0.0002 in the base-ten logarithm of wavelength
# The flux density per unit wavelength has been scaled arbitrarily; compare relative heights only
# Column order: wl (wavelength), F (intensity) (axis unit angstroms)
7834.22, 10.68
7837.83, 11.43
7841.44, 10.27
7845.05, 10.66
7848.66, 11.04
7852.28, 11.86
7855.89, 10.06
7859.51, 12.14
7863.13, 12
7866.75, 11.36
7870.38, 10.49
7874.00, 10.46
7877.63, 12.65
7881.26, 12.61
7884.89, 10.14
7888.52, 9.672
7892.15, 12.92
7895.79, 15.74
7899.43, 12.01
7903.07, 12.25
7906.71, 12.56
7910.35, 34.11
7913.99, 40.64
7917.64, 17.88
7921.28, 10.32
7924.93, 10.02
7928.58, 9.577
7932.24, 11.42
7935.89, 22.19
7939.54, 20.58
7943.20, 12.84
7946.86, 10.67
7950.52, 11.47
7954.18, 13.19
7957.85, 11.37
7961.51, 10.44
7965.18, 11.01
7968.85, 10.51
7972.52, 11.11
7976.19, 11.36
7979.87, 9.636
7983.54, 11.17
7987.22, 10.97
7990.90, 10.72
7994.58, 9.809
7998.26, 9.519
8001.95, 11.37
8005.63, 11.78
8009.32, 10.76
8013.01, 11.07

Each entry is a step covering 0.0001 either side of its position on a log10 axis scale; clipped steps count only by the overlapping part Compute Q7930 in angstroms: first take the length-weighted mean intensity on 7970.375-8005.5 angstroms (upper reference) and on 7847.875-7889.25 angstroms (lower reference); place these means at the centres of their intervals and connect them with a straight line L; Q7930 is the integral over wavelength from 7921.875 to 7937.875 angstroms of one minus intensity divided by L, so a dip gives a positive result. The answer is -3.21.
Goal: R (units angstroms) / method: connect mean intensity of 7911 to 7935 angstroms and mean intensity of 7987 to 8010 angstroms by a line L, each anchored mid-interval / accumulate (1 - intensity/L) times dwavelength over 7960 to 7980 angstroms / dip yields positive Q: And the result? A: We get 3.8 angstroms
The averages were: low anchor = 17.7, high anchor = 10.7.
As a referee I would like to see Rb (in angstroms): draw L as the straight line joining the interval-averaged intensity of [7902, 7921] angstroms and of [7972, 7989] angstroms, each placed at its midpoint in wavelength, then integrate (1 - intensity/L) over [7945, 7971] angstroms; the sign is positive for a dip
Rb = 6.1 angstroms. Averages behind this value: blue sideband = 22.9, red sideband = 10.8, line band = 11.2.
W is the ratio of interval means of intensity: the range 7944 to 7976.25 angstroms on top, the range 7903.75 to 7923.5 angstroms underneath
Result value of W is 0.5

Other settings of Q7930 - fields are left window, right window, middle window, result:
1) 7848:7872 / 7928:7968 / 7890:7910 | -3.94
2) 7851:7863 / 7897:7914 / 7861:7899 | 8.84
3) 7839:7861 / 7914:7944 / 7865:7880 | 1.38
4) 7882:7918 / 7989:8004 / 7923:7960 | 3.03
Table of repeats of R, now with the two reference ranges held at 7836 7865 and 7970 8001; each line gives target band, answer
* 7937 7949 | -4.8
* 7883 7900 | -1.7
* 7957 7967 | -0.2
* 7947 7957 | -1.2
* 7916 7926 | -1.8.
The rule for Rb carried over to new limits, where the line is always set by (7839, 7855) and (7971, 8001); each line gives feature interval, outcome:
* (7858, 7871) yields -0.83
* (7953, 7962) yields -0.94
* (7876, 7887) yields -0.90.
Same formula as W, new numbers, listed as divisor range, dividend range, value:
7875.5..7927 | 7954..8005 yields 0.68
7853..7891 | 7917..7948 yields 1.24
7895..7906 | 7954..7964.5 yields 0.87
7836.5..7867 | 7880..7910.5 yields 1.22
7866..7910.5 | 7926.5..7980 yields 0.97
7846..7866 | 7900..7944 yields 1.56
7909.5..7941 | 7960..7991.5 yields 0.56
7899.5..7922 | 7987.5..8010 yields 0.51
